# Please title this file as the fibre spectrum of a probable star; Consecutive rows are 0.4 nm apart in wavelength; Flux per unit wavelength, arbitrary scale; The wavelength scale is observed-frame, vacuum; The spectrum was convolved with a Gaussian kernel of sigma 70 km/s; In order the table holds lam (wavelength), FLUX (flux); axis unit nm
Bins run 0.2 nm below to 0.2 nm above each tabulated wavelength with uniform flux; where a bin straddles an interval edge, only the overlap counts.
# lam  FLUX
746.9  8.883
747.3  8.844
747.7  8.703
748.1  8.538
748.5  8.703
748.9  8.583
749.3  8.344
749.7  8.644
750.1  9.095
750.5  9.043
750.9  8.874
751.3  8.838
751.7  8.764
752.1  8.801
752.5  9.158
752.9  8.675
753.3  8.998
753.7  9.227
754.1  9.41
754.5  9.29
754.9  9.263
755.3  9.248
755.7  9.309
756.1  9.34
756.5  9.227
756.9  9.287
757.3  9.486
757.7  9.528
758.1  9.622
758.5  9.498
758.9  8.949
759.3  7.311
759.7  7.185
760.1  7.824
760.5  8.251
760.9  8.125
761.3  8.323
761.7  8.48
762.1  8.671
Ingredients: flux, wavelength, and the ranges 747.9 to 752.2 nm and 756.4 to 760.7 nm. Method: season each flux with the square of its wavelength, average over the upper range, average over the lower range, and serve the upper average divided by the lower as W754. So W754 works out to 1.0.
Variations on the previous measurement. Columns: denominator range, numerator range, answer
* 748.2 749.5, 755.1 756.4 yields 1.11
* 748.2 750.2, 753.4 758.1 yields 1.10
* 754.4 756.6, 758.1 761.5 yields 0.90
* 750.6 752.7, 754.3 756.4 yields 1.05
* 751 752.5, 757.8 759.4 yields 1.03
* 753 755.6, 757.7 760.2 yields 0.93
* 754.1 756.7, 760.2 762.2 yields 0.91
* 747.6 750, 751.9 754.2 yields 1.06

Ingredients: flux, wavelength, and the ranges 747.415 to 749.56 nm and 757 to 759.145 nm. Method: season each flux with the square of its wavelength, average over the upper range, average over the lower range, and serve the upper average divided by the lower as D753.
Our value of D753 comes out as 1.1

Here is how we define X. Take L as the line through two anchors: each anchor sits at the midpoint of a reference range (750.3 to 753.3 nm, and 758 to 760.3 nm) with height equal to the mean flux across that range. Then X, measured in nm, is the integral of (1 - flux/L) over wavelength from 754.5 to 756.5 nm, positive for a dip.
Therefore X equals -0.16 nm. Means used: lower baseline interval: 8.89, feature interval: 9.28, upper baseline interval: 8.34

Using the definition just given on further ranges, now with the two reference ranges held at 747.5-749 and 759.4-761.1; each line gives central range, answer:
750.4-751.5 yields -0.06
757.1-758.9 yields -0.34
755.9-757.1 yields -0.18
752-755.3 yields -0.34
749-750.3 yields -0.02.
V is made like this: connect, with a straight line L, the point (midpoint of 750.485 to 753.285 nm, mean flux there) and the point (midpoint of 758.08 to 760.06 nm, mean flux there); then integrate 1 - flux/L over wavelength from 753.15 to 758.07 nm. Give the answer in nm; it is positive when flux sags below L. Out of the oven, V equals -0.41 nm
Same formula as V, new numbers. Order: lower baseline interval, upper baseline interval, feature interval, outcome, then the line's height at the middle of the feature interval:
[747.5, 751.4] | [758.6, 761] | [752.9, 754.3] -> -0.12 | 8.44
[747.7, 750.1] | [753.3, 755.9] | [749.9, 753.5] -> 0.01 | 8.94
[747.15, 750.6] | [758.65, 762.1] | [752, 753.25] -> -0.06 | 8.52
